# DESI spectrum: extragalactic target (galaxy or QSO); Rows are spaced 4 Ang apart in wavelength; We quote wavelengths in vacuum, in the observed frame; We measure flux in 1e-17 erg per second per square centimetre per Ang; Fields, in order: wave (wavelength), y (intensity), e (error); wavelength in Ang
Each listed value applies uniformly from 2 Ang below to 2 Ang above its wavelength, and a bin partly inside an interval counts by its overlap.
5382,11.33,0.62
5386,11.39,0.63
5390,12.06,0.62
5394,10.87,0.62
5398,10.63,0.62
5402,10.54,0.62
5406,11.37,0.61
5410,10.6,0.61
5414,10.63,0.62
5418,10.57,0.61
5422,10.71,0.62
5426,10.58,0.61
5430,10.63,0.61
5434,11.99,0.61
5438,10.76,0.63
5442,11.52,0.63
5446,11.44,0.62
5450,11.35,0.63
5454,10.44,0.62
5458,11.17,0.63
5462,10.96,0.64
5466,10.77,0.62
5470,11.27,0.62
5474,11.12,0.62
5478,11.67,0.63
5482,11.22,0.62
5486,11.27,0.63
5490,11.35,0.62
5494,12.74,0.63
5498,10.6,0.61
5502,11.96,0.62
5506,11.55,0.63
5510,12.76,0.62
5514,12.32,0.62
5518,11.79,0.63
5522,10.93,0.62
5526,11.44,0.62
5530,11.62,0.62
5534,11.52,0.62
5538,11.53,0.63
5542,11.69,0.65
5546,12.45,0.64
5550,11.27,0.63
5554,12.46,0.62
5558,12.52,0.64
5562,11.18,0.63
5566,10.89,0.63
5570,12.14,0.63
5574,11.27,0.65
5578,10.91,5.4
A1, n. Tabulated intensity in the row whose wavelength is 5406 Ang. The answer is 11.37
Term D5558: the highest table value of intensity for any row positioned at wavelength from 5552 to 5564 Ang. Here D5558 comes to 12.52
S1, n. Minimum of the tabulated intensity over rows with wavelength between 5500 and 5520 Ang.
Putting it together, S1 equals 11.55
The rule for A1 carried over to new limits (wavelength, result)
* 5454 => 10.44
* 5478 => 11.67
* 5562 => 11.18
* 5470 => 11.27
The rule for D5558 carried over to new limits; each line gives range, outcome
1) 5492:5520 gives 12.76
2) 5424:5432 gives 10.63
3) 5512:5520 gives 12.32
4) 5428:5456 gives 11.99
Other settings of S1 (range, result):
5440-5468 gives 10.44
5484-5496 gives 11.27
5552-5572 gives 10.89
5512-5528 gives 10.93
